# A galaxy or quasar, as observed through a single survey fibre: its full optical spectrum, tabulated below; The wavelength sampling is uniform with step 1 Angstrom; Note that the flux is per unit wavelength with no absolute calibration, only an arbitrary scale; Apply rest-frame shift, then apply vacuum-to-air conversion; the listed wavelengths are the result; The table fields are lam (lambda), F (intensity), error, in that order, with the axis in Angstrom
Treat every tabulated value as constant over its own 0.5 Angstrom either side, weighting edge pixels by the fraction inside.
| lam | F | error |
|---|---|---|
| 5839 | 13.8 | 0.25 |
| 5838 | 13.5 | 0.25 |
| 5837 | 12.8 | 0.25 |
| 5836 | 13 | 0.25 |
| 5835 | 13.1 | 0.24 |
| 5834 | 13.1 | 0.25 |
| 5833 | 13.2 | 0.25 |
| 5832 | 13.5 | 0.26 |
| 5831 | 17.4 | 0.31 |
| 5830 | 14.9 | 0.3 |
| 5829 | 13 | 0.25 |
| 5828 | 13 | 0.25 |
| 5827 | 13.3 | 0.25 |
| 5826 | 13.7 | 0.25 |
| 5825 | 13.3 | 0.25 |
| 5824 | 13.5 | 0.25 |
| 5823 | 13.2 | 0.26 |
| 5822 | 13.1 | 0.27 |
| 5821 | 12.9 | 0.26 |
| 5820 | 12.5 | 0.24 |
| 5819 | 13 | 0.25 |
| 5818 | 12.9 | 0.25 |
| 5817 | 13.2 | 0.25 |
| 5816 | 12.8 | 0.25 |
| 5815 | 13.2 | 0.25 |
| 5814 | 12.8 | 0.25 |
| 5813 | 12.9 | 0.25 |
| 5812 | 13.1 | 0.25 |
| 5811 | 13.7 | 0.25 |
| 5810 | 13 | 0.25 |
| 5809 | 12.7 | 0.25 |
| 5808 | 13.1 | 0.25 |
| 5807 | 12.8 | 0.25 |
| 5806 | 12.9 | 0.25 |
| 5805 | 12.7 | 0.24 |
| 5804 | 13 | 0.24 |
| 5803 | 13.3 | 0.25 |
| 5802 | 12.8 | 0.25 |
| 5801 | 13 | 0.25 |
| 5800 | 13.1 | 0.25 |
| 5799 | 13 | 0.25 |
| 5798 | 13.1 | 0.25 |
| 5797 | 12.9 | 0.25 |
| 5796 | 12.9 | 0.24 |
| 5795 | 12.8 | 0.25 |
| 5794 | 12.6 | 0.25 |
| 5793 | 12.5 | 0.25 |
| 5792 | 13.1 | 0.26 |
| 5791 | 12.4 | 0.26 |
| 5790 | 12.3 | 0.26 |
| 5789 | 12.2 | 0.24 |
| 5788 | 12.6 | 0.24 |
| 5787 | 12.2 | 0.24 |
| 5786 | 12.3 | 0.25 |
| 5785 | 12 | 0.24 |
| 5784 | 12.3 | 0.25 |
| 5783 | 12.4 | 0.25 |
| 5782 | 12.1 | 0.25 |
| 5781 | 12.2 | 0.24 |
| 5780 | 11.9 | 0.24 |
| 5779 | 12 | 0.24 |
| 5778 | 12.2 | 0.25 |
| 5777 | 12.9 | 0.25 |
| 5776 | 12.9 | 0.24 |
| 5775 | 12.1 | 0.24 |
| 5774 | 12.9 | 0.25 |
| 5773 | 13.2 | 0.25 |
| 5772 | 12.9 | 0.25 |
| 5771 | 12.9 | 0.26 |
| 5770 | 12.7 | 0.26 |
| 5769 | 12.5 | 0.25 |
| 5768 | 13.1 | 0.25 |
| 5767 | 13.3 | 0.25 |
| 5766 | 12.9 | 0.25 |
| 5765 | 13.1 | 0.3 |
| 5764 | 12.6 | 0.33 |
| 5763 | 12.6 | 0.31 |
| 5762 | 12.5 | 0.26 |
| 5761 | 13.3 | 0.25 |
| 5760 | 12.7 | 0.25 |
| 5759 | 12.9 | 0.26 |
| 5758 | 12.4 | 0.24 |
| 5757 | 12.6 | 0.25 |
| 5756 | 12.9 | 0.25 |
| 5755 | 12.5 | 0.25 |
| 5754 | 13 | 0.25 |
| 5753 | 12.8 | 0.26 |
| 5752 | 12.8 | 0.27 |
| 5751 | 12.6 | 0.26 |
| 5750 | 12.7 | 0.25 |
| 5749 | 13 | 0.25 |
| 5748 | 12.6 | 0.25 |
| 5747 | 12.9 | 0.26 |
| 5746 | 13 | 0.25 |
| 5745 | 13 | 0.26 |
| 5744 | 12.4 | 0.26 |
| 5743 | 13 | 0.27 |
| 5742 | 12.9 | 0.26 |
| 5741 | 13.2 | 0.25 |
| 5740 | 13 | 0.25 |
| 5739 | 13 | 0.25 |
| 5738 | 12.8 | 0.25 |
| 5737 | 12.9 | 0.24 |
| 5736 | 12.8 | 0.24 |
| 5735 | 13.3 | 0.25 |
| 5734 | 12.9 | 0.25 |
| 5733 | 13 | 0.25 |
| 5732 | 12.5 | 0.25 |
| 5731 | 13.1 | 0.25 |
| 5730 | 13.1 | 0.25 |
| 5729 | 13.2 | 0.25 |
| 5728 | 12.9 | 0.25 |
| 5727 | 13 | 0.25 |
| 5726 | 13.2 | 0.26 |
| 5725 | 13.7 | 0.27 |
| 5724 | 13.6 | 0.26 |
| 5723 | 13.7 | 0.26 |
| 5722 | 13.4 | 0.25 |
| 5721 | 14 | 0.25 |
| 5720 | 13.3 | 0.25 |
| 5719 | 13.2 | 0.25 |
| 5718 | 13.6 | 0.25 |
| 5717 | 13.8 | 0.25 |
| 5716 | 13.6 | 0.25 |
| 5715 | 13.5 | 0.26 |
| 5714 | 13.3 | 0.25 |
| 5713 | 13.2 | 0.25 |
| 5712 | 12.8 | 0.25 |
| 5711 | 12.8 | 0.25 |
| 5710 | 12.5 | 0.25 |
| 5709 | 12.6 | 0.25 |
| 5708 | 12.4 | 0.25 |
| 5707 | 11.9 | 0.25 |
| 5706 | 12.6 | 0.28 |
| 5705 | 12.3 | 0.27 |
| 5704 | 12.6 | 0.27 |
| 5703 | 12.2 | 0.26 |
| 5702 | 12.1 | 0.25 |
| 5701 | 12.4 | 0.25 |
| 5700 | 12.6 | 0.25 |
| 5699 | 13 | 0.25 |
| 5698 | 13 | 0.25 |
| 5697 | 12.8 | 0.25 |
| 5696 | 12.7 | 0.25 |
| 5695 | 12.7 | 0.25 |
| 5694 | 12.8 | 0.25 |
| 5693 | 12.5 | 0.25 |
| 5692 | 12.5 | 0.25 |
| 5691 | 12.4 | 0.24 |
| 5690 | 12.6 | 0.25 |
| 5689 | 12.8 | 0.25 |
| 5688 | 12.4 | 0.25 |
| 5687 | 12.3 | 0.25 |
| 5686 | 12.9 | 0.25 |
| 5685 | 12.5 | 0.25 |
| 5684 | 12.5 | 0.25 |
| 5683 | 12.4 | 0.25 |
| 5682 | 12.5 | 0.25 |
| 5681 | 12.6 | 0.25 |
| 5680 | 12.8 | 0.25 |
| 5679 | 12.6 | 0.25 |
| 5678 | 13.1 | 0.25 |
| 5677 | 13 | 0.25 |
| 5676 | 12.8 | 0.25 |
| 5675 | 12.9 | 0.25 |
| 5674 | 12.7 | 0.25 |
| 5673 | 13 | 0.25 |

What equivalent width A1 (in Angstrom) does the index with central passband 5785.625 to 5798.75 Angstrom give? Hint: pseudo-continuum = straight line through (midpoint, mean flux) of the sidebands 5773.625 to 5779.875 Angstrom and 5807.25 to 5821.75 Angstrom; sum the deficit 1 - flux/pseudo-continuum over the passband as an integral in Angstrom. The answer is 0.1 Angstrom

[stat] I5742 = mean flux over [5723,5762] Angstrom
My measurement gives 12.9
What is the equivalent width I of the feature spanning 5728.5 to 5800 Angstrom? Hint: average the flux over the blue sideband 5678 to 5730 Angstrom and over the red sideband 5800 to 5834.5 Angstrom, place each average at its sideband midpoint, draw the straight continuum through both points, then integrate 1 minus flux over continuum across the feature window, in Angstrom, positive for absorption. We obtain 1.8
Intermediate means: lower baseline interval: 12.9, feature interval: 12.7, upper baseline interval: 13.2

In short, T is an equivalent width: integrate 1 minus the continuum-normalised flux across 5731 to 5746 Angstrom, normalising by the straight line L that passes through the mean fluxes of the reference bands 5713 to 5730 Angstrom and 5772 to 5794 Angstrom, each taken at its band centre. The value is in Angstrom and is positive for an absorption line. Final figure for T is 0.3 Angstrom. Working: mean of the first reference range 13.4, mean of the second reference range 12.4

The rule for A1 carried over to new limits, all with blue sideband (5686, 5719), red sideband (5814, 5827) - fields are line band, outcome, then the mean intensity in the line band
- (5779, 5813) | 0.88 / 12.7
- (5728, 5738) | -0.10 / 13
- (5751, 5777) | 0.25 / 12.8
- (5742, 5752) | 0.06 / 12.8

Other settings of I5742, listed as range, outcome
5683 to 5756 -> 12.9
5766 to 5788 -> 12.5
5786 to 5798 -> 12.6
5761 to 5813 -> 12.7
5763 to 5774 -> 12.9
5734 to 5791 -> 12.7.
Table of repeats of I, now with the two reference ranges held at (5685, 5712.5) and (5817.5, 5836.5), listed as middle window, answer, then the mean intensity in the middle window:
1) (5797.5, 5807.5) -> 0.24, 13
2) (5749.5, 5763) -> 0.23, 12.7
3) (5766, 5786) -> 0.83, 12.6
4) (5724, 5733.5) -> -0.25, 13.1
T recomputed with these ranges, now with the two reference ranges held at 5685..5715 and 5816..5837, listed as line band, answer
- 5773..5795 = 1.2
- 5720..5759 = -0.4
